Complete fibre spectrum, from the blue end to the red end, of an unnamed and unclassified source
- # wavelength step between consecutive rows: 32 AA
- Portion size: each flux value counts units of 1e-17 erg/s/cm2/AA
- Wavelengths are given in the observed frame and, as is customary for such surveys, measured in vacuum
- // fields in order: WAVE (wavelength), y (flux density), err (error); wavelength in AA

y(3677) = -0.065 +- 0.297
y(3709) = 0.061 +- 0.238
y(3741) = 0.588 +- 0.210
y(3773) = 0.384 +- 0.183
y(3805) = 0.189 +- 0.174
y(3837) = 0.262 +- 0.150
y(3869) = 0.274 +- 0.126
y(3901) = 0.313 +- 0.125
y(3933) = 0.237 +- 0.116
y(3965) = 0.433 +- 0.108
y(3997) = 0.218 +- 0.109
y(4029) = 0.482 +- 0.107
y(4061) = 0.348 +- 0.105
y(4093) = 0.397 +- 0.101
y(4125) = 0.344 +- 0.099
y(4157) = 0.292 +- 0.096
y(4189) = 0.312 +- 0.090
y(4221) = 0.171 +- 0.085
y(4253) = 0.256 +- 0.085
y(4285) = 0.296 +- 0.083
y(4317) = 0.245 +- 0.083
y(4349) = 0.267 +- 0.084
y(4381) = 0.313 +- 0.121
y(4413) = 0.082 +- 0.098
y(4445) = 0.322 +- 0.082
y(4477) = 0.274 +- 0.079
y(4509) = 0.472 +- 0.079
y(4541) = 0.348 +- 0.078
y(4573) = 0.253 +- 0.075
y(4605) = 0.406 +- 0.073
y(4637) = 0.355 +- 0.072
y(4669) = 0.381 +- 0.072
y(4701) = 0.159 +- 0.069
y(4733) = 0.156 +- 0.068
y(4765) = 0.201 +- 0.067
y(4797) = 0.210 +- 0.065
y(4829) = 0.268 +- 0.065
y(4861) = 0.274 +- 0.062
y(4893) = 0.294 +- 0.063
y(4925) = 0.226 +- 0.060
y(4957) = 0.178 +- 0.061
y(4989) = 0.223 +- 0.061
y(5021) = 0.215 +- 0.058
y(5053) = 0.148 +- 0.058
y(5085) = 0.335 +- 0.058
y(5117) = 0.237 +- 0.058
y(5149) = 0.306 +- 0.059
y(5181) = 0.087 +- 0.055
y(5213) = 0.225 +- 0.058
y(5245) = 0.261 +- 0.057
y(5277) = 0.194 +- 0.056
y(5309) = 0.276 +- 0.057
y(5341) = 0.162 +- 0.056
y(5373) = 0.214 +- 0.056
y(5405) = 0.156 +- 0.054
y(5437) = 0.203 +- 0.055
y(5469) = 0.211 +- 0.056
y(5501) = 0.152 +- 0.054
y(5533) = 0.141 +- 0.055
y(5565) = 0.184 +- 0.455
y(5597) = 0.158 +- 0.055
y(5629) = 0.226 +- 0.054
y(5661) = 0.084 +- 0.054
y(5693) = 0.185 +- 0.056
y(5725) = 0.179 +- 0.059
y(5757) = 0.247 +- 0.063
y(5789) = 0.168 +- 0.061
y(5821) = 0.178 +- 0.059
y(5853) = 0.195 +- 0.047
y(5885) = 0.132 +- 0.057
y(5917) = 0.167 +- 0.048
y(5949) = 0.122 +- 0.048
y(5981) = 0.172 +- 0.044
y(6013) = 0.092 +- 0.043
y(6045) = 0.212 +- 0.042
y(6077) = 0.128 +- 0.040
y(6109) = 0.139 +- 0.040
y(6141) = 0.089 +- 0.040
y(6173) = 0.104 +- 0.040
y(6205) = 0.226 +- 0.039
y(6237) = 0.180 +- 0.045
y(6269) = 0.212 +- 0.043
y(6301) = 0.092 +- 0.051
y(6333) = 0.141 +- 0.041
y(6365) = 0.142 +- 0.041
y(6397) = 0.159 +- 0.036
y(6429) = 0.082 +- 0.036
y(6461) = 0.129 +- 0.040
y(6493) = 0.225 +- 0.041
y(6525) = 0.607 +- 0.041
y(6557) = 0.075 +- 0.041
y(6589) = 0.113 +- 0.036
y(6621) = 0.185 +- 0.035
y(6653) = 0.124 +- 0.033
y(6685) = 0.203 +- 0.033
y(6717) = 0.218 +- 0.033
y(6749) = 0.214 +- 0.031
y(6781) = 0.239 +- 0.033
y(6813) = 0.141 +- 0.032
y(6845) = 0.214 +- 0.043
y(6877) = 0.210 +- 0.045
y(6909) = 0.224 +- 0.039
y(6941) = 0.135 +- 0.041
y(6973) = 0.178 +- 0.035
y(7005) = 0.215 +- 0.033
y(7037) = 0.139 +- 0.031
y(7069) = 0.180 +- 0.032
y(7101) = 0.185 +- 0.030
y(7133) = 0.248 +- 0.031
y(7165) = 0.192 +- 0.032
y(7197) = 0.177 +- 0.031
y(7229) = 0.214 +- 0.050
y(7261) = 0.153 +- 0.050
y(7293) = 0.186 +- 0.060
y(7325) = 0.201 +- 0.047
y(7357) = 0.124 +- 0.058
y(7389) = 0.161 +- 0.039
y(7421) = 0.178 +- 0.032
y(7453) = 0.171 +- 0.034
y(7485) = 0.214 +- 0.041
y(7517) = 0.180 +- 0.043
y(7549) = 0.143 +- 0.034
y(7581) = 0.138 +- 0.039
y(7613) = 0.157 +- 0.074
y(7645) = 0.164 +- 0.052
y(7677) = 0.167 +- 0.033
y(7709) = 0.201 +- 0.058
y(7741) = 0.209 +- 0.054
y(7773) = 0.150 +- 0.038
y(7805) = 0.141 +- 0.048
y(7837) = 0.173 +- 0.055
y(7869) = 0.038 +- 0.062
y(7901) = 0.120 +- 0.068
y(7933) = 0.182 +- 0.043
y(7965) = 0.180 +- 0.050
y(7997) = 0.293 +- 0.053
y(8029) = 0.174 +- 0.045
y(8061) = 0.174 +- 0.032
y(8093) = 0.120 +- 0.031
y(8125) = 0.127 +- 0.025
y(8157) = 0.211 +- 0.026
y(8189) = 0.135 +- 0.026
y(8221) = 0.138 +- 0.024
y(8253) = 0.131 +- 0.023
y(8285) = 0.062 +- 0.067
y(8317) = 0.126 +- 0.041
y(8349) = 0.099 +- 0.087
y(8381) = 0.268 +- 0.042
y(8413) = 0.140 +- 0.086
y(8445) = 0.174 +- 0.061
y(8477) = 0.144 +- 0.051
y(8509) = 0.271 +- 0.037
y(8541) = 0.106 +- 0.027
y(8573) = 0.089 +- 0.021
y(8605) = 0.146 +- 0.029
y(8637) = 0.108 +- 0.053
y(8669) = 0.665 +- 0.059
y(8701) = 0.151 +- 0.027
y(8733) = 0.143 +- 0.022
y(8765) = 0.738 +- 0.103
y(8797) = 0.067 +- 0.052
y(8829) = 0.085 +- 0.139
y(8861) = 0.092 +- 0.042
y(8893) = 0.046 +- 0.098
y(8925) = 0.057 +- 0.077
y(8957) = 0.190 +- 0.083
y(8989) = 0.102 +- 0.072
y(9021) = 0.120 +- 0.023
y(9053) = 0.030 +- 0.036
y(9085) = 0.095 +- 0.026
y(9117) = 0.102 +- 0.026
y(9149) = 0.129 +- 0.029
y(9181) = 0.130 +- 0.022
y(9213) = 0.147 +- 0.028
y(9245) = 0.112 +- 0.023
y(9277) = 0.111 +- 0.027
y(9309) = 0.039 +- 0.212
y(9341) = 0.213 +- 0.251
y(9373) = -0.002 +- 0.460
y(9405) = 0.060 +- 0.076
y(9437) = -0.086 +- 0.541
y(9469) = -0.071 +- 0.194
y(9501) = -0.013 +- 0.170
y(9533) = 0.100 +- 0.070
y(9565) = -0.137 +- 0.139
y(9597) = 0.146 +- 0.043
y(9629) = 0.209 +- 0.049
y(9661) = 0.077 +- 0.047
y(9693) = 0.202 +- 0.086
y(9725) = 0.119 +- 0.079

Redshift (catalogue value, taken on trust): 0.75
